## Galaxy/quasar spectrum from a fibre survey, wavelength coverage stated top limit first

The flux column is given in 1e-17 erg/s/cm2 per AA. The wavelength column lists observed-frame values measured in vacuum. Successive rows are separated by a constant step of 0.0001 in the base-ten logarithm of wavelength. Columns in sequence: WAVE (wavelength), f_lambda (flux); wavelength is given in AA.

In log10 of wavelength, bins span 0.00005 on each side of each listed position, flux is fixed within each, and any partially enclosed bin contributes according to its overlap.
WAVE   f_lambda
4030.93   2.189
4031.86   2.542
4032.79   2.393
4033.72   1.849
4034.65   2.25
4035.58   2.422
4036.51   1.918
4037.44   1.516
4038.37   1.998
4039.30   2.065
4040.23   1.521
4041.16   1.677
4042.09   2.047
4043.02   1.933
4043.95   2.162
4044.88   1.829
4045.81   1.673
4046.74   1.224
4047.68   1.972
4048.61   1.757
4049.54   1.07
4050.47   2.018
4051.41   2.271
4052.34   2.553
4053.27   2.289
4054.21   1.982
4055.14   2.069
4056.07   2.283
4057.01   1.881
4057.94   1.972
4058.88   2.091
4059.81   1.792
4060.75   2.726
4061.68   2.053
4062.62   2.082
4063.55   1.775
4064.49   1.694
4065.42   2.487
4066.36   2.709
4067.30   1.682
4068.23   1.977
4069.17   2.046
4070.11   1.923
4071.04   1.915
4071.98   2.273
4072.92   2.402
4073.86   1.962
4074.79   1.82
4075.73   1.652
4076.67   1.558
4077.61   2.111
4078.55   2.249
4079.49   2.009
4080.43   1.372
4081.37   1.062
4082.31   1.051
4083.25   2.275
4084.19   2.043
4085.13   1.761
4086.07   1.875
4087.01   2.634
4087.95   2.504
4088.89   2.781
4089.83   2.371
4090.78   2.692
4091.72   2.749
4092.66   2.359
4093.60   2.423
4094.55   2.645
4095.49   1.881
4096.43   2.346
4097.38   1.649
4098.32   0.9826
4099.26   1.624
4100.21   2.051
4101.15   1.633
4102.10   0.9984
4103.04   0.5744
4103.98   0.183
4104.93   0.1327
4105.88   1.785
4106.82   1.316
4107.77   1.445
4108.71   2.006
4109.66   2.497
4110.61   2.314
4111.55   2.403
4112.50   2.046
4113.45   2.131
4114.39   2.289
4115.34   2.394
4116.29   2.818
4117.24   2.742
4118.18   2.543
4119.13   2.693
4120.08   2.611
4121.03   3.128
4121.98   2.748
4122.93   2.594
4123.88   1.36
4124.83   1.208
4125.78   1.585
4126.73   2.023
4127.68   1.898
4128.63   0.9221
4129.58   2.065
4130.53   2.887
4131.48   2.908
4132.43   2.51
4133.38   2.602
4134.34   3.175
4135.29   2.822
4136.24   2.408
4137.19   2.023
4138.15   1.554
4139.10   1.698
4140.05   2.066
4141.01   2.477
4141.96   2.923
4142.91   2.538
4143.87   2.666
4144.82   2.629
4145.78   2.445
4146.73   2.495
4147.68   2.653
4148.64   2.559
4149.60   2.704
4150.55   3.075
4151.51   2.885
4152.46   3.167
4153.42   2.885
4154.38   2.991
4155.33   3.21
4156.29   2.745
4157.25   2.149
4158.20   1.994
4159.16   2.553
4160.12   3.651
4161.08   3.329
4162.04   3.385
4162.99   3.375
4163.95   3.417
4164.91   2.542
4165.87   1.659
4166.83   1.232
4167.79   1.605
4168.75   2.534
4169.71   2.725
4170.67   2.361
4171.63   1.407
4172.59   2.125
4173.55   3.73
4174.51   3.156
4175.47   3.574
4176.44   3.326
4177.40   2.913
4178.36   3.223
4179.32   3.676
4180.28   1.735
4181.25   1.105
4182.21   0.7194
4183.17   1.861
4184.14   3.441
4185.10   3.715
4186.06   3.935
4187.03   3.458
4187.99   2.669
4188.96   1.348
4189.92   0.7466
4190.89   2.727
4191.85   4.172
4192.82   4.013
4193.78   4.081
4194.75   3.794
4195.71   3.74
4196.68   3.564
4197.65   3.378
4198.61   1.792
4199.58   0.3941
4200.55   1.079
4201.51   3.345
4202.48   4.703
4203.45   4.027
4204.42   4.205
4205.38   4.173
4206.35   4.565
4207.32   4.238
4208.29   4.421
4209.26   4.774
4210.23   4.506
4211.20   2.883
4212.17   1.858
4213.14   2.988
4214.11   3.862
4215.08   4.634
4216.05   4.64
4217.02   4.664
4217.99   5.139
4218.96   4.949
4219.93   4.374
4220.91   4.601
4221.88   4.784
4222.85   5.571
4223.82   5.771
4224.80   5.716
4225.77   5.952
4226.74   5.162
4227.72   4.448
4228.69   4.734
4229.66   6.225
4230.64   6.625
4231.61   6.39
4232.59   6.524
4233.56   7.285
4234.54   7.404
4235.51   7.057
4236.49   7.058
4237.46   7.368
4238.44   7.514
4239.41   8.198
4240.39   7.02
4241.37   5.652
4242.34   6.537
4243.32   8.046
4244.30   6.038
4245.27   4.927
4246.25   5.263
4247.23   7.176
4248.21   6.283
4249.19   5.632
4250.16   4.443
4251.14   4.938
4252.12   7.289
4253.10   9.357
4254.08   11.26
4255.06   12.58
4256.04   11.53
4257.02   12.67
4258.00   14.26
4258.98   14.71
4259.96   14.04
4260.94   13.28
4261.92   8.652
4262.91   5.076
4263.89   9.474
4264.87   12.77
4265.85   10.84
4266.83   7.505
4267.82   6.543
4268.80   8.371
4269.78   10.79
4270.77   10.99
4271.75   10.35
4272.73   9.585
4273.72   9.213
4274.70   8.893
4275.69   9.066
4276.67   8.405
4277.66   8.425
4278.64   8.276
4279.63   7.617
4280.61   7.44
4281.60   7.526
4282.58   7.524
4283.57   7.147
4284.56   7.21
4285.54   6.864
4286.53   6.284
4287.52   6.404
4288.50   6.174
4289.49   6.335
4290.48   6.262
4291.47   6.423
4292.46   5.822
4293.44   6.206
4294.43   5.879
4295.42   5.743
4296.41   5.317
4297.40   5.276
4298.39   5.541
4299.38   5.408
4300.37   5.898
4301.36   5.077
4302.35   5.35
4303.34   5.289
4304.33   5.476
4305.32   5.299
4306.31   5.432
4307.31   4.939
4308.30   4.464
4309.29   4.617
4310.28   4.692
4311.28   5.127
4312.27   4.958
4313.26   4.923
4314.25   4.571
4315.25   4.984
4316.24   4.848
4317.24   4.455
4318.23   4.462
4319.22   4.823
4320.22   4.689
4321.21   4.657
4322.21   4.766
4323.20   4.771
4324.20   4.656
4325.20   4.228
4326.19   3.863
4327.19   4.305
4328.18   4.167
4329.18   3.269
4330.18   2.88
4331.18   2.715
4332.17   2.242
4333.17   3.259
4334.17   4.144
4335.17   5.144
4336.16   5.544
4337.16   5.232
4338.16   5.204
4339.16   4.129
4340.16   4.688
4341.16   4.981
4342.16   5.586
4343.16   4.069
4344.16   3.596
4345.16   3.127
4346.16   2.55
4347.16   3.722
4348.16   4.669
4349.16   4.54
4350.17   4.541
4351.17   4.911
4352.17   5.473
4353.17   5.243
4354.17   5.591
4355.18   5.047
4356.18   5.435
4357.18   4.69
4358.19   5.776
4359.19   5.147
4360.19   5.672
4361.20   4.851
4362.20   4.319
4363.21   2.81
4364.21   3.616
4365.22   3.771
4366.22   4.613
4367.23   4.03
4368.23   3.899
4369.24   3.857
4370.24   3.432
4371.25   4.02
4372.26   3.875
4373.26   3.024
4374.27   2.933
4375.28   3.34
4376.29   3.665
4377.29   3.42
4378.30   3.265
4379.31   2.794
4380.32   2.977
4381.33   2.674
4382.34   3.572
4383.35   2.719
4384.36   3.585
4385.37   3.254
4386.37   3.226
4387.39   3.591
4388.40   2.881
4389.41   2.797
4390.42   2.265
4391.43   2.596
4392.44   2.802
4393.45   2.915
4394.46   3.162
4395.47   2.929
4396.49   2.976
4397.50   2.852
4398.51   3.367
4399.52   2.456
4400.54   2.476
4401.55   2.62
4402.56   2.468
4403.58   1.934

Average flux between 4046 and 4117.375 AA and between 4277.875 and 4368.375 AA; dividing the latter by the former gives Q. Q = 2.57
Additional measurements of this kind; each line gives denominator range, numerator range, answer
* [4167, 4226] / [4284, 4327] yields 1.56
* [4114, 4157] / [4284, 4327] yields 2.15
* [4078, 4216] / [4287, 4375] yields 1.84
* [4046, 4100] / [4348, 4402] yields 1.84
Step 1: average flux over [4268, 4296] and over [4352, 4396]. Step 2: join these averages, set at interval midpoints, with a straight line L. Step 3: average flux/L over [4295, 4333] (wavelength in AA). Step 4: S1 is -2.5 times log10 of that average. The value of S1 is 0.33 mag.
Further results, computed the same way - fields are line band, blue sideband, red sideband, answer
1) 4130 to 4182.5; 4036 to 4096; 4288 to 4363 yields 0.15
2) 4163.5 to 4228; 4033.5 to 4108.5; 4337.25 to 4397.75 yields -0.23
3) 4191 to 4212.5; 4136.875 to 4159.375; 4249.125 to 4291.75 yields 0.44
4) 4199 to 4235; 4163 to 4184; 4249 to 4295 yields 0.14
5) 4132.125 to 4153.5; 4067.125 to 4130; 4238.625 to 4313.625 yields 0.29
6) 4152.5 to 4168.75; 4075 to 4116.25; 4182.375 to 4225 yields 0.11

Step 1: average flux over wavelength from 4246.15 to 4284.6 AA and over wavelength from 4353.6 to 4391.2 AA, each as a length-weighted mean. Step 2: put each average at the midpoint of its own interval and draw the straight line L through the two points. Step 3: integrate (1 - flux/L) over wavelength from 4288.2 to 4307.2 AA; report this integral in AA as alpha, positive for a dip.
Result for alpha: 4.7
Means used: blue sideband 9.12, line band 5.67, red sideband 3.79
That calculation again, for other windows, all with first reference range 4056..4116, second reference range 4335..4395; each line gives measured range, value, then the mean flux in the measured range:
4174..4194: -1.3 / 2.82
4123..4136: 0.5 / 2.17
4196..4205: -0.6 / 2.98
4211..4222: -4.7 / 4.12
